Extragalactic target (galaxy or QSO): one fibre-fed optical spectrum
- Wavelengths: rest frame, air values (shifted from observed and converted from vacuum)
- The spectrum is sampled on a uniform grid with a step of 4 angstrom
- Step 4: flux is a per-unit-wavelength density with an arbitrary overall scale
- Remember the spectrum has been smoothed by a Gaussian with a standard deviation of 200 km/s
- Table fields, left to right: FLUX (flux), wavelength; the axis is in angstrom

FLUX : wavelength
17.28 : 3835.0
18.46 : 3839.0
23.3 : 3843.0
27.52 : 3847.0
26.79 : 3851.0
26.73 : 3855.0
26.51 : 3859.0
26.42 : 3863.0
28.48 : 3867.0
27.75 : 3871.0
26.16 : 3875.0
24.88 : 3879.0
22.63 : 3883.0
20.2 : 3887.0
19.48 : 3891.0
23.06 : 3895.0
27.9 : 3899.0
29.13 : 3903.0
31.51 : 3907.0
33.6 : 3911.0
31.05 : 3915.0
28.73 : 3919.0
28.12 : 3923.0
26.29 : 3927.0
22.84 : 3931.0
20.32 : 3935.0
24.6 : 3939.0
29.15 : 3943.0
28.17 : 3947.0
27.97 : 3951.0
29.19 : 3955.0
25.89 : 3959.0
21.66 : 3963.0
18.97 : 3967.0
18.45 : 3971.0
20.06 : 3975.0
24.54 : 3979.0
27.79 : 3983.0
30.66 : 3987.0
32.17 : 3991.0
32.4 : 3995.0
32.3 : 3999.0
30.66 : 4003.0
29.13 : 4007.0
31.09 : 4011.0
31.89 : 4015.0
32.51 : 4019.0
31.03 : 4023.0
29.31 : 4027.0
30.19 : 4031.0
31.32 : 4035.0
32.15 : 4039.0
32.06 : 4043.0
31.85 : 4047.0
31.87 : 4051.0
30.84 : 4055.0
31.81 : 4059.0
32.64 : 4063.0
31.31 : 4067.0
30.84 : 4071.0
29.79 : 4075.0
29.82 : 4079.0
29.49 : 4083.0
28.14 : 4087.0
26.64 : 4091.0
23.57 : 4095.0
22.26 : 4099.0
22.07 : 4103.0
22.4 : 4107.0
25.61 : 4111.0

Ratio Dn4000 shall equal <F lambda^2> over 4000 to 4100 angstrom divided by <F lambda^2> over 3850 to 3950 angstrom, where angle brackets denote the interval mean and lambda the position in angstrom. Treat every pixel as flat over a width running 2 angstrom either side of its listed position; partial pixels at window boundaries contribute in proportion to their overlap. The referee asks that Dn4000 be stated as 1.2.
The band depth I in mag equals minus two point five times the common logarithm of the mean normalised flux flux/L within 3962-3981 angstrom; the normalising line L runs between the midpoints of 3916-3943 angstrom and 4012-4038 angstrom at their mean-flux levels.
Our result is 0.33 mag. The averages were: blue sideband 25.7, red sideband 31.1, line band 20.7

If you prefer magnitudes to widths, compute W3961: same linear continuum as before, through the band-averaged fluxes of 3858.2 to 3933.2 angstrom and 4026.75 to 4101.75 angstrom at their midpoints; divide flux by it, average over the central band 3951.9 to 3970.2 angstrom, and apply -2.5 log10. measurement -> 0.167 mag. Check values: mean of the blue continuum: 26.5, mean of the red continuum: 29.7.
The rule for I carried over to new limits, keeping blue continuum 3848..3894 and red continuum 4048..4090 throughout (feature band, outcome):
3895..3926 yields -0.13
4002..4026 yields -0.07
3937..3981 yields 0.13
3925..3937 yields 0.16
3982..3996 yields -0.09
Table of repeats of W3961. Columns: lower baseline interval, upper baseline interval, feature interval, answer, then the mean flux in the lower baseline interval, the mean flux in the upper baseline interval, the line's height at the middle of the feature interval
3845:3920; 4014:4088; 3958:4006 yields 0.12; 26.7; 31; 29.3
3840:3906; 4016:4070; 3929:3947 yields 0.13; 25.4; 31.4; 27.7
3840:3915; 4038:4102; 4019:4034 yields -0.06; 26.3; 29.5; 28.8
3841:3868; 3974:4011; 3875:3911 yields 0.08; 26.5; 29.2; 27.2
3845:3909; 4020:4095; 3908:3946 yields -0.01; 25.9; 30.5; 27.2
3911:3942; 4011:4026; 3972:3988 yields 0.18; 26.6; 31.5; 29.5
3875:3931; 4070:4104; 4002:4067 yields -0.17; 26.5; 27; 26.8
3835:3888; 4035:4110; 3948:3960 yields -0.05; 24.9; 28.9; 26.6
